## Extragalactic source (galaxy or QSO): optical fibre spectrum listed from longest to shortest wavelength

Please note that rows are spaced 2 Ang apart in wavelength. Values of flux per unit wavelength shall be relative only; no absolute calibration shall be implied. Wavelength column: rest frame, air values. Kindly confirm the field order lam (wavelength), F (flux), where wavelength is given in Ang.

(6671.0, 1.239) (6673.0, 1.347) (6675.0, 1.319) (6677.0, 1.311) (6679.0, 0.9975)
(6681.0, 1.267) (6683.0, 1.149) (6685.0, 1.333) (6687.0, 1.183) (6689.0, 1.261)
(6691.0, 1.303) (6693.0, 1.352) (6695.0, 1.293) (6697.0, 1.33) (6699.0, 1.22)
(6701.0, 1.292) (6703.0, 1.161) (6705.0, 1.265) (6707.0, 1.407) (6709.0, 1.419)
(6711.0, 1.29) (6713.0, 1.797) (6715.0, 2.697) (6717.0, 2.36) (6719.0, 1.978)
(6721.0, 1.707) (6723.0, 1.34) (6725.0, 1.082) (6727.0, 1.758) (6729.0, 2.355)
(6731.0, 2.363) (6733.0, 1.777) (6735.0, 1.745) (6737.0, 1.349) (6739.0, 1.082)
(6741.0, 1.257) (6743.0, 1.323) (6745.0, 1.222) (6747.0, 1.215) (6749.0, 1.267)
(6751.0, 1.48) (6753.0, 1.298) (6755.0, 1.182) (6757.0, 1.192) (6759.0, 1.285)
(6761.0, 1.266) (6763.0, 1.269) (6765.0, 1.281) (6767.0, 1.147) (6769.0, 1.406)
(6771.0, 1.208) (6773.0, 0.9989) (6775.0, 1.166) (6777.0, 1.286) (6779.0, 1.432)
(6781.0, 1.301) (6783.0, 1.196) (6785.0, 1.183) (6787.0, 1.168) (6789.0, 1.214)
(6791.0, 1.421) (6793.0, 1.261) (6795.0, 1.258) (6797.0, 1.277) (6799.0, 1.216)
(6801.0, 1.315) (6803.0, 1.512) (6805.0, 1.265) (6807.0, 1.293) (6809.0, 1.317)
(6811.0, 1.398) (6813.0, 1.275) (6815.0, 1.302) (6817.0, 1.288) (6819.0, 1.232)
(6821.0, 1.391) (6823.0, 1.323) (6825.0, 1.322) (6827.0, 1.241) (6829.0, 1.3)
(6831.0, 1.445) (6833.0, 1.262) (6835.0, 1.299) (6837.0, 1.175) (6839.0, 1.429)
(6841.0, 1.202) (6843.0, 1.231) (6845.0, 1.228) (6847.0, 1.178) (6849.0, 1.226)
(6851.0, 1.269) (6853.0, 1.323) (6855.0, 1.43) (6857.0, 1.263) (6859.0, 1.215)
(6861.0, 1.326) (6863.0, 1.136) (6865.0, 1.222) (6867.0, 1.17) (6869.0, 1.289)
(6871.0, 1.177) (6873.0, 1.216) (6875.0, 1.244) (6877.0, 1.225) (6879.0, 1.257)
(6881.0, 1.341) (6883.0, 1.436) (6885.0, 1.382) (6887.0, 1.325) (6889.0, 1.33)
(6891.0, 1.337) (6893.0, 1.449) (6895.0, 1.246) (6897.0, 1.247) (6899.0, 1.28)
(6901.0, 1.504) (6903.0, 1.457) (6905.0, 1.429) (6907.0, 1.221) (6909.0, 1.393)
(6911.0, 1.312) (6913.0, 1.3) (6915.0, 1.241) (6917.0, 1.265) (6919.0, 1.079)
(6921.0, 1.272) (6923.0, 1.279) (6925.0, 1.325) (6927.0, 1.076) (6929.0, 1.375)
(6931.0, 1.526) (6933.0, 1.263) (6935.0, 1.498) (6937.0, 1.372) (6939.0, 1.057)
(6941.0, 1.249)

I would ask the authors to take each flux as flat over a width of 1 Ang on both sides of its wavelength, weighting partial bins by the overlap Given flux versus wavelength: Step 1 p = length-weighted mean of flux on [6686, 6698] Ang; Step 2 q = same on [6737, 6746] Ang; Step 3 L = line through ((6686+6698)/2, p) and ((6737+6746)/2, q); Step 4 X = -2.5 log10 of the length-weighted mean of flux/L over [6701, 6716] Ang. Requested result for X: -0.223 mag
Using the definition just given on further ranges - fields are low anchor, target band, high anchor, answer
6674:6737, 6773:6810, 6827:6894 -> 0.09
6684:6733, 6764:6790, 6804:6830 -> 0.14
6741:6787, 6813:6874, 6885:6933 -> 0.01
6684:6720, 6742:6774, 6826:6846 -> 0.13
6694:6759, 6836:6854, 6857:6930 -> 0.08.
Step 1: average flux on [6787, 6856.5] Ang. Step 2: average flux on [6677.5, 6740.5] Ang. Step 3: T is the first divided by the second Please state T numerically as 0.86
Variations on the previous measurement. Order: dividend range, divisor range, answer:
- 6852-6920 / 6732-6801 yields 1.01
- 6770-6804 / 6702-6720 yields 0.74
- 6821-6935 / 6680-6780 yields 0.91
